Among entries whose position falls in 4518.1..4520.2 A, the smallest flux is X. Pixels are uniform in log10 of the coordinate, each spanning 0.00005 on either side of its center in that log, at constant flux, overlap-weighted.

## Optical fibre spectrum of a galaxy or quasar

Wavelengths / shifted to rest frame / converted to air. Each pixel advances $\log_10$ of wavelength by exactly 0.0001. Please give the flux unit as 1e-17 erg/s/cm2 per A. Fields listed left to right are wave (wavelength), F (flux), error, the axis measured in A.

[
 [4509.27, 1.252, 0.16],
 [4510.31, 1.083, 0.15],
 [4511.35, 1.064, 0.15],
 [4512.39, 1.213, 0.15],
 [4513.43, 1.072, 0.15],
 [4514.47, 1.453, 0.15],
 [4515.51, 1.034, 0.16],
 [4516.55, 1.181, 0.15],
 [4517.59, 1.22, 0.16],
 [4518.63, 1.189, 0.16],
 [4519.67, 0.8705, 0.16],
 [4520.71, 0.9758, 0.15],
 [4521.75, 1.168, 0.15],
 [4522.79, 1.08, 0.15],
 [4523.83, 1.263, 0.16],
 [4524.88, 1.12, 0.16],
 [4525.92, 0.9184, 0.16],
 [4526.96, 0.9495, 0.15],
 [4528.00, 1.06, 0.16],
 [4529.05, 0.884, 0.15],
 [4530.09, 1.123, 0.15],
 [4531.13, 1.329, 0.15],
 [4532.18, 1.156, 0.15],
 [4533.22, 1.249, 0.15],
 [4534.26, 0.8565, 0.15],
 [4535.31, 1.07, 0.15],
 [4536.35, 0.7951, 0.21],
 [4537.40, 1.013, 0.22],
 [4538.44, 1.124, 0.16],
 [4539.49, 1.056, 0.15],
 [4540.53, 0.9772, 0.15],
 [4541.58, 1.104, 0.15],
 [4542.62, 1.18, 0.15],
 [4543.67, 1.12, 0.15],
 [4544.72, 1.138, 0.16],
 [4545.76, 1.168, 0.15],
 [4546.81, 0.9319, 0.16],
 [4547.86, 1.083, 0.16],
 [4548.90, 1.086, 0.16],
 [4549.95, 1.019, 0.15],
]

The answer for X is 0.8705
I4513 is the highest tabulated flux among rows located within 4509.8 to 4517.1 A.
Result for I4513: 1.453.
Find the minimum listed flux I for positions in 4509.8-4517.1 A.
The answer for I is 1.034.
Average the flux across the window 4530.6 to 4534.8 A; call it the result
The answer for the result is 1.15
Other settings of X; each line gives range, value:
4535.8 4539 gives 0.7951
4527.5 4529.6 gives 0.884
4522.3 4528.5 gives 0.9184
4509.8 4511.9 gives 1.064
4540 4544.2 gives 0.9772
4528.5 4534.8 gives 0.8565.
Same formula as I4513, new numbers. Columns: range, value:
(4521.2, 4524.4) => 1.263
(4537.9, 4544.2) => 1.18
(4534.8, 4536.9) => 1.07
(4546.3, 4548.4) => 1.083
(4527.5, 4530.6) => 1.123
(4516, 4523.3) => 1.22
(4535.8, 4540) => 1.124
